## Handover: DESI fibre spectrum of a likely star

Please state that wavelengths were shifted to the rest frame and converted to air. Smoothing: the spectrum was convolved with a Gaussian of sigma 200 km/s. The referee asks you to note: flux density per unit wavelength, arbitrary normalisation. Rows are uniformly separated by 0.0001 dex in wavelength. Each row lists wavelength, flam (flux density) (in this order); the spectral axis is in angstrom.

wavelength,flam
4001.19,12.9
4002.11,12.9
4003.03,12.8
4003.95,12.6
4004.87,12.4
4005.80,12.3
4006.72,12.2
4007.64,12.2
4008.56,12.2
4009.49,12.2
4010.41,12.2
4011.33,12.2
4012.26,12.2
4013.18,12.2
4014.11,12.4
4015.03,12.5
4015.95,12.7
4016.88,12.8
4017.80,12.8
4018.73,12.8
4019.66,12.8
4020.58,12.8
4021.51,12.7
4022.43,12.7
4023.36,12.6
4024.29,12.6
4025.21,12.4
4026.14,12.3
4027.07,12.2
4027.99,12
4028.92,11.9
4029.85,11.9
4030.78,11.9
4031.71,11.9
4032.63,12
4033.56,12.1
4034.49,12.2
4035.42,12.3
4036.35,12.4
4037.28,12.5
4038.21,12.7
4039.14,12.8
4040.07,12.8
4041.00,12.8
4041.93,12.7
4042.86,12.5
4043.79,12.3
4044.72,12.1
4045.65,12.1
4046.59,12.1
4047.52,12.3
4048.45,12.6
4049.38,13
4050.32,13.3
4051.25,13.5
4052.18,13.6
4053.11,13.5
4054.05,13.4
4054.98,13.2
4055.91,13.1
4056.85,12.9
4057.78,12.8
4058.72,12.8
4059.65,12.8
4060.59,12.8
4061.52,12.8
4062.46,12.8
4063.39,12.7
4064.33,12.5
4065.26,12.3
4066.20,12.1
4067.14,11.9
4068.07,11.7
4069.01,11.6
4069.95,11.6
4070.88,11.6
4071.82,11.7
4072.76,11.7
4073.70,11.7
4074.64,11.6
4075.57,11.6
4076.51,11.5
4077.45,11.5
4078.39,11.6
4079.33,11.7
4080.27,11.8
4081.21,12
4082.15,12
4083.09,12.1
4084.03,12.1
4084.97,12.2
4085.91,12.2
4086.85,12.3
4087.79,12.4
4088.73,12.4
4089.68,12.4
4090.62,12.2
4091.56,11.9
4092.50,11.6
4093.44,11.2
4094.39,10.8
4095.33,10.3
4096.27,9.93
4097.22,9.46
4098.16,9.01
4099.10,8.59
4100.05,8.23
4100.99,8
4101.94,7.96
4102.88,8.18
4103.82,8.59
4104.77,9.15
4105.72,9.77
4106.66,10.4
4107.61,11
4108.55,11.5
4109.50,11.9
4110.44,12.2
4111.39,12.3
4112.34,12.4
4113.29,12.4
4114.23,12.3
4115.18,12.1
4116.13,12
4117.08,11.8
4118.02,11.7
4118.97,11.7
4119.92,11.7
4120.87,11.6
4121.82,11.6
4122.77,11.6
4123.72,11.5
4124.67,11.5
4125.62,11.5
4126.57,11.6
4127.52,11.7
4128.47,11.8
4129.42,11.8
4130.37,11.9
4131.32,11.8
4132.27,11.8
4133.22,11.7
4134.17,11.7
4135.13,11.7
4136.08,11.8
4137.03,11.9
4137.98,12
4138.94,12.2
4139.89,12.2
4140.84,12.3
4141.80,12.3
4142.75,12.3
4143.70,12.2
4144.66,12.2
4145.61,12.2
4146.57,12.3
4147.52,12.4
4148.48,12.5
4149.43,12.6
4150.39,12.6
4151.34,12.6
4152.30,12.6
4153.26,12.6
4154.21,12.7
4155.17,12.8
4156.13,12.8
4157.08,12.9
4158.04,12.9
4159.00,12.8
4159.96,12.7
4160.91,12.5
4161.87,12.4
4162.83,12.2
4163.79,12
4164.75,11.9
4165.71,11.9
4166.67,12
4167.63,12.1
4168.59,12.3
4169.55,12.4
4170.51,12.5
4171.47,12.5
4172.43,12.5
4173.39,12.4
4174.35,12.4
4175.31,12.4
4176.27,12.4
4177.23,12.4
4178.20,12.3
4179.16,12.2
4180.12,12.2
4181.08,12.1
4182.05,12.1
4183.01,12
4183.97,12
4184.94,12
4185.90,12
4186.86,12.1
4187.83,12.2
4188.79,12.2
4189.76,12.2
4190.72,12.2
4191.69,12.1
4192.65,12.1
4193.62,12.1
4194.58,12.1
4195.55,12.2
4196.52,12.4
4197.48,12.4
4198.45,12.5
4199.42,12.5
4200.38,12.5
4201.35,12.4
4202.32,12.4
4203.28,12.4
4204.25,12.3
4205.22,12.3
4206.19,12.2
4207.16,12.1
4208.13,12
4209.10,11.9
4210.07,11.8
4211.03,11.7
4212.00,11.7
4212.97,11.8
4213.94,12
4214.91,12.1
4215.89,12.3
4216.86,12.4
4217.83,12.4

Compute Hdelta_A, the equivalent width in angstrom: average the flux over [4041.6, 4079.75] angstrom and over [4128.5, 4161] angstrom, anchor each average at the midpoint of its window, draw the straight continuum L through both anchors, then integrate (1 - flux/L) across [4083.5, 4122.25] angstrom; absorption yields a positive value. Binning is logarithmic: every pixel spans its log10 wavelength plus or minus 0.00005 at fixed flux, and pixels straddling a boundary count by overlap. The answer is 4.2 angstrom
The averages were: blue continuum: 12.4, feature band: 11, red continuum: 12.3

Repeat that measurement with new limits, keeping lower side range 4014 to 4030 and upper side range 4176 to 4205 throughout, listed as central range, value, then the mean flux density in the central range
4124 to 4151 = 0.66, 12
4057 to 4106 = 4.31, 11.3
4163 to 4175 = 0.02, 12.2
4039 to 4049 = 0.01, 12.5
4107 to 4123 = 0.64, 11.9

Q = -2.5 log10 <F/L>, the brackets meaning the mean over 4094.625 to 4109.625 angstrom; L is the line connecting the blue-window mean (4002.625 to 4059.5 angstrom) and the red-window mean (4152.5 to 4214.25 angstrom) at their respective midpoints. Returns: 0.29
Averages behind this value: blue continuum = 12.5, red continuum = 12.3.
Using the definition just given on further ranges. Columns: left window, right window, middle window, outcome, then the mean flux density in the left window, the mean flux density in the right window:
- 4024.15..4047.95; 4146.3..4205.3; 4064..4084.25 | 0.05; 12.3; 12.3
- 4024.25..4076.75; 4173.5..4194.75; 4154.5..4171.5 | -0.02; 12.4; 12.2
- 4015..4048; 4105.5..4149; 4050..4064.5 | -0.07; 12.4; 11.9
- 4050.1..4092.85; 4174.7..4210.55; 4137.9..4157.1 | -0.02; 12.3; 12.2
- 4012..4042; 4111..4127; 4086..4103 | 0.15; 12.4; 11.8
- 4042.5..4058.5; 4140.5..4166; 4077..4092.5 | 0.06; 12.8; 12.5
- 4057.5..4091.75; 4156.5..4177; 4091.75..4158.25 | 0.07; 12.1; 12.4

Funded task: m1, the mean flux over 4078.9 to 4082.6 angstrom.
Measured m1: 11.9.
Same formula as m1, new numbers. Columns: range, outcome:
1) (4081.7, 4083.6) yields 12.1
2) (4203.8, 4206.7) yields 12.2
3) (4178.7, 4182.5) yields 12.1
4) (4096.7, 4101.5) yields 8.65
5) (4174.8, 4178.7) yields 12.4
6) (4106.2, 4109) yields 11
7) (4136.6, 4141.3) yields 12.1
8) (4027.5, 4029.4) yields 12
